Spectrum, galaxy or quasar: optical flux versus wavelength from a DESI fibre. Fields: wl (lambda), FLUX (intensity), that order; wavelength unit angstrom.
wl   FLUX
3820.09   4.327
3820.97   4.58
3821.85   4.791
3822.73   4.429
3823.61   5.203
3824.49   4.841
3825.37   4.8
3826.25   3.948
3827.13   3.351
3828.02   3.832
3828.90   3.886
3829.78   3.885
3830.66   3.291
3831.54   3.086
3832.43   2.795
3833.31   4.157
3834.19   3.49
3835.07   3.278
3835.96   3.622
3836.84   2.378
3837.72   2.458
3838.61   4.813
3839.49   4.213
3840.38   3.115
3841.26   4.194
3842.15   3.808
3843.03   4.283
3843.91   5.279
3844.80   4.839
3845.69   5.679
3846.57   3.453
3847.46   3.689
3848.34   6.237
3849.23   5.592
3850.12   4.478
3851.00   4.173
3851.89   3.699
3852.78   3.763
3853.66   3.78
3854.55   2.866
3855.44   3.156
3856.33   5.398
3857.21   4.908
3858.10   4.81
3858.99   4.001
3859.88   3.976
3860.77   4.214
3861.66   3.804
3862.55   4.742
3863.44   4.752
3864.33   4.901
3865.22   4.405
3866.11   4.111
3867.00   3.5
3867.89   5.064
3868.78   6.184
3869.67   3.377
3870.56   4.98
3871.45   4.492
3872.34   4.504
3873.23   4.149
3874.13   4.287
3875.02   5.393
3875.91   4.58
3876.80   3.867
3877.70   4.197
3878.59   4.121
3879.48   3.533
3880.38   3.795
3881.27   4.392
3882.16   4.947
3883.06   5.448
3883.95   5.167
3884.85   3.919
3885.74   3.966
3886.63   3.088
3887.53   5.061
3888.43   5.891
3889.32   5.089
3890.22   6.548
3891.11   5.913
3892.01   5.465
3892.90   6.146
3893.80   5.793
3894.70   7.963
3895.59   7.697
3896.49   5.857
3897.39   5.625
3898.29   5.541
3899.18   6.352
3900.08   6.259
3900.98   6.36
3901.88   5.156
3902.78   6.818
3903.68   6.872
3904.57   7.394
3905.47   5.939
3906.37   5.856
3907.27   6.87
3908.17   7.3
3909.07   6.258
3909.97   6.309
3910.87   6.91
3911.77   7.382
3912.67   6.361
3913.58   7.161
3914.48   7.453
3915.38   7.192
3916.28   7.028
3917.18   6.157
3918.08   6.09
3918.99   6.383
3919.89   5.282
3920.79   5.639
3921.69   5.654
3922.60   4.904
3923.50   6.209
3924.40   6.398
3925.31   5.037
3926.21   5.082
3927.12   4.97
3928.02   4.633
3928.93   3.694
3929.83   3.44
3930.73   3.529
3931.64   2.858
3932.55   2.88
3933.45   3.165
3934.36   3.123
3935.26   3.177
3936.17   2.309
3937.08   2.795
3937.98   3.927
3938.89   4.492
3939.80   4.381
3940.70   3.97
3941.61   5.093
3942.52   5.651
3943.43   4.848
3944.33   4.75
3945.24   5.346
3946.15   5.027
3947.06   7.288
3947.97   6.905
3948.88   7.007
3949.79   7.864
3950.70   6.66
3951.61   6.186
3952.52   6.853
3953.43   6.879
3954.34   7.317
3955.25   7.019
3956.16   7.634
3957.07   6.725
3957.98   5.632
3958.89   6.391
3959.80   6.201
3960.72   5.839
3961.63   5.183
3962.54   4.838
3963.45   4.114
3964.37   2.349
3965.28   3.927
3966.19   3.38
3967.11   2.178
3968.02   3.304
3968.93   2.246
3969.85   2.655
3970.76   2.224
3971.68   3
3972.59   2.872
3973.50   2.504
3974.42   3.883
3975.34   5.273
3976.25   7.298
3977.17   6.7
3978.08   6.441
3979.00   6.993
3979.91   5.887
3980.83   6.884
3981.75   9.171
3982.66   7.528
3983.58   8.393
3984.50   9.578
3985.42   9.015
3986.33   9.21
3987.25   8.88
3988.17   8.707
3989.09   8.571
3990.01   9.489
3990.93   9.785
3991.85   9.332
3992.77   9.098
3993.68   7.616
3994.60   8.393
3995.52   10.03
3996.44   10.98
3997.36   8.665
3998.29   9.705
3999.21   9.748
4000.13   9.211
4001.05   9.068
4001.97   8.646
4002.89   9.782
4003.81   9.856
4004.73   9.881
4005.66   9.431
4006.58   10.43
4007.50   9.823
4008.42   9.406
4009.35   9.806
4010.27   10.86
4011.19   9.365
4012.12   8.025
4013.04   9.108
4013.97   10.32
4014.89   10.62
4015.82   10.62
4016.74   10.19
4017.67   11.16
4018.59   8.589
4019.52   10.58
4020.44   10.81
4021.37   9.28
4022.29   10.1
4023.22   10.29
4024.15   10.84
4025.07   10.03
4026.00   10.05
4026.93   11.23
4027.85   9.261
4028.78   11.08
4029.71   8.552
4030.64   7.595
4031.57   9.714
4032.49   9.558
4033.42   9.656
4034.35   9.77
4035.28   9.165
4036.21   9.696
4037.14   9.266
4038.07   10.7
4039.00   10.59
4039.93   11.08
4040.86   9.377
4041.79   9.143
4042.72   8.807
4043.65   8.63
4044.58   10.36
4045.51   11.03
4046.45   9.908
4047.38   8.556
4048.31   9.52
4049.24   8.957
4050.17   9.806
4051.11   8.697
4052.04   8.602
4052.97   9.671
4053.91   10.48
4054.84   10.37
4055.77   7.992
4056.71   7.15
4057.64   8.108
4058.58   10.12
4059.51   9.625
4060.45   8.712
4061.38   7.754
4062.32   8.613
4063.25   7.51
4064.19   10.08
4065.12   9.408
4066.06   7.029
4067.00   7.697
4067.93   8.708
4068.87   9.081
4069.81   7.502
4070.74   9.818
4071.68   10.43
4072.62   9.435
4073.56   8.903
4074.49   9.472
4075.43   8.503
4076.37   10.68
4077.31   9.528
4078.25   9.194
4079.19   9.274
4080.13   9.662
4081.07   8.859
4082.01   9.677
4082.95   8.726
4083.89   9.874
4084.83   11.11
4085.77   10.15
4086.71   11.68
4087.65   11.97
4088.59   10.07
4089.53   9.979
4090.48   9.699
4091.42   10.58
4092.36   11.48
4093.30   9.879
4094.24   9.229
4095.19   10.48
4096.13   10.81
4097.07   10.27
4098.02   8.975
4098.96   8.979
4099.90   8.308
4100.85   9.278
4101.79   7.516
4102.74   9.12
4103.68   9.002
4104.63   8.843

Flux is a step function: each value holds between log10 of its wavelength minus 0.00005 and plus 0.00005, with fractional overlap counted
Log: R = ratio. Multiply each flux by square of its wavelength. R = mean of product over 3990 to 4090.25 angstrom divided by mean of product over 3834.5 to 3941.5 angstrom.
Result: 2.1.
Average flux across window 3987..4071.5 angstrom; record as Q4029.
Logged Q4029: 9.44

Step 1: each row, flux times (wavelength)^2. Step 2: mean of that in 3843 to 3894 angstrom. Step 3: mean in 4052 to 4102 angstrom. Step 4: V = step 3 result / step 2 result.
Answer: 2.28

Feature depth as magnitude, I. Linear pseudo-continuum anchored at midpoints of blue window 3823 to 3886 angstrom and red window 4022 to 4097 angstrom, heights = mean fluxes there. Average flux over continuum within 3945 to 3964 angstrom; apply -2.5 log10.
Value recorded 0.08 mag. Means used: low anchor 4.22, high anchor 9.56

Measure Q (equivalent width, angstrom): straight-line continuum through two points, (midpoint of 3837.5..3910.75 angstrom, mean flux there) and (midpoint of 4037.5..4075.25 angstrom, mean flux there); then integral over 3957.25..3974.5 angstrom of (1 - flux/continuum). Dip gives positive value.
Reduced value 7.8 angstrom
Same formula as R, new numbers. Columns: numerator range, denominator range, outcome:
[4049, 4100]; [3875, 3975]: 1.95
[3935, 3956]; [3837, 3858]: 1.37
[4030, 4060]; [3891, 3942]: 1.83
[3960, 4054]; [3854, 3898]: 1.88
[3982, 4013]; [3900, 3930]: 1.59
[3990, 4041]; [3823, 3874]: 2.54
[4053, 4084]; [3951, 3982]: 1.84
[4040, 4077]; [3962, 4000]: 1.42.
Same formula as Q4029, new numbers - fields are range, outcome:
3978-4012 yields 9.04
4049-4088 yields 9.25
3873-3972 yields 5.27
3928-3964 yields 5.14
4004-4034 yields 9.88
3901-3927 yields 6.31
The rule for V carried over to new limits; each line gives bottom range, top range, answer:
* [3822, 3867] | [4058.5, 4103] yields 2.59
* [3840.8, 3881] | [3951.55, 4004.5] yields 1.66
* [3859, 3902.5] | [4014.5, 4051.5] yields 2.13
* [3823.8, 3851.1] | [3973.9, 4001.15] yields 2.22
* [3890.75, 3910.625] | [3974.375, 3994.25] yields 1.31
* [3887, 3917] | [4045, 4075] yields 1.52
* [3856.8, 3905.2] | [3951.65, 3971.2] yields 1.01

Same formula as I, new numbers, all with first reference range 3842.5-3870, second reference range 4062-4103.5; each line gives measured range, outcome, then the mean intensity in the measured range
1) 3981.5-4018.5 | -0.23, 9.43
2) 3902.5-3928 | -0.10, 6.29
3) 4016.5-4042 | -0.19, 9.91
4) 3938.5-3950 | 0.16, 5.54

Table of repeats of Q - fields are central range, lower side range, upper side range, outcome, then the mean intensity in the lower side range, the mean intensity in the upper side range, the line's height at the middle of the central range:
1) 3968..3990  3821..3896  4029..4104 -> 3.34 angstrom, 4.44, 9.42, 7.33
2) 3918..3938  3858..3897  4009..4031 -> 6.69 angstrom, 4.82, 9.94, 6.64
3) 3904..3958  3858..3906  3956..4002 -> 2.42 angstrom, 5.09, 6.68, 5.89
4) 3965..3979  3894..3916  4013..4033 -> 7.53 angstrom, 6.61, 10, 8.54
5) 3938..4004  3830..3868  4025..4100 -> 6.25 angstrom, 4.09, 9.51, 7.18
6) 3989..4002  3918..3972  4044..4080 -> -4.97 angstrom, 4.87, 9.11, 6.7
